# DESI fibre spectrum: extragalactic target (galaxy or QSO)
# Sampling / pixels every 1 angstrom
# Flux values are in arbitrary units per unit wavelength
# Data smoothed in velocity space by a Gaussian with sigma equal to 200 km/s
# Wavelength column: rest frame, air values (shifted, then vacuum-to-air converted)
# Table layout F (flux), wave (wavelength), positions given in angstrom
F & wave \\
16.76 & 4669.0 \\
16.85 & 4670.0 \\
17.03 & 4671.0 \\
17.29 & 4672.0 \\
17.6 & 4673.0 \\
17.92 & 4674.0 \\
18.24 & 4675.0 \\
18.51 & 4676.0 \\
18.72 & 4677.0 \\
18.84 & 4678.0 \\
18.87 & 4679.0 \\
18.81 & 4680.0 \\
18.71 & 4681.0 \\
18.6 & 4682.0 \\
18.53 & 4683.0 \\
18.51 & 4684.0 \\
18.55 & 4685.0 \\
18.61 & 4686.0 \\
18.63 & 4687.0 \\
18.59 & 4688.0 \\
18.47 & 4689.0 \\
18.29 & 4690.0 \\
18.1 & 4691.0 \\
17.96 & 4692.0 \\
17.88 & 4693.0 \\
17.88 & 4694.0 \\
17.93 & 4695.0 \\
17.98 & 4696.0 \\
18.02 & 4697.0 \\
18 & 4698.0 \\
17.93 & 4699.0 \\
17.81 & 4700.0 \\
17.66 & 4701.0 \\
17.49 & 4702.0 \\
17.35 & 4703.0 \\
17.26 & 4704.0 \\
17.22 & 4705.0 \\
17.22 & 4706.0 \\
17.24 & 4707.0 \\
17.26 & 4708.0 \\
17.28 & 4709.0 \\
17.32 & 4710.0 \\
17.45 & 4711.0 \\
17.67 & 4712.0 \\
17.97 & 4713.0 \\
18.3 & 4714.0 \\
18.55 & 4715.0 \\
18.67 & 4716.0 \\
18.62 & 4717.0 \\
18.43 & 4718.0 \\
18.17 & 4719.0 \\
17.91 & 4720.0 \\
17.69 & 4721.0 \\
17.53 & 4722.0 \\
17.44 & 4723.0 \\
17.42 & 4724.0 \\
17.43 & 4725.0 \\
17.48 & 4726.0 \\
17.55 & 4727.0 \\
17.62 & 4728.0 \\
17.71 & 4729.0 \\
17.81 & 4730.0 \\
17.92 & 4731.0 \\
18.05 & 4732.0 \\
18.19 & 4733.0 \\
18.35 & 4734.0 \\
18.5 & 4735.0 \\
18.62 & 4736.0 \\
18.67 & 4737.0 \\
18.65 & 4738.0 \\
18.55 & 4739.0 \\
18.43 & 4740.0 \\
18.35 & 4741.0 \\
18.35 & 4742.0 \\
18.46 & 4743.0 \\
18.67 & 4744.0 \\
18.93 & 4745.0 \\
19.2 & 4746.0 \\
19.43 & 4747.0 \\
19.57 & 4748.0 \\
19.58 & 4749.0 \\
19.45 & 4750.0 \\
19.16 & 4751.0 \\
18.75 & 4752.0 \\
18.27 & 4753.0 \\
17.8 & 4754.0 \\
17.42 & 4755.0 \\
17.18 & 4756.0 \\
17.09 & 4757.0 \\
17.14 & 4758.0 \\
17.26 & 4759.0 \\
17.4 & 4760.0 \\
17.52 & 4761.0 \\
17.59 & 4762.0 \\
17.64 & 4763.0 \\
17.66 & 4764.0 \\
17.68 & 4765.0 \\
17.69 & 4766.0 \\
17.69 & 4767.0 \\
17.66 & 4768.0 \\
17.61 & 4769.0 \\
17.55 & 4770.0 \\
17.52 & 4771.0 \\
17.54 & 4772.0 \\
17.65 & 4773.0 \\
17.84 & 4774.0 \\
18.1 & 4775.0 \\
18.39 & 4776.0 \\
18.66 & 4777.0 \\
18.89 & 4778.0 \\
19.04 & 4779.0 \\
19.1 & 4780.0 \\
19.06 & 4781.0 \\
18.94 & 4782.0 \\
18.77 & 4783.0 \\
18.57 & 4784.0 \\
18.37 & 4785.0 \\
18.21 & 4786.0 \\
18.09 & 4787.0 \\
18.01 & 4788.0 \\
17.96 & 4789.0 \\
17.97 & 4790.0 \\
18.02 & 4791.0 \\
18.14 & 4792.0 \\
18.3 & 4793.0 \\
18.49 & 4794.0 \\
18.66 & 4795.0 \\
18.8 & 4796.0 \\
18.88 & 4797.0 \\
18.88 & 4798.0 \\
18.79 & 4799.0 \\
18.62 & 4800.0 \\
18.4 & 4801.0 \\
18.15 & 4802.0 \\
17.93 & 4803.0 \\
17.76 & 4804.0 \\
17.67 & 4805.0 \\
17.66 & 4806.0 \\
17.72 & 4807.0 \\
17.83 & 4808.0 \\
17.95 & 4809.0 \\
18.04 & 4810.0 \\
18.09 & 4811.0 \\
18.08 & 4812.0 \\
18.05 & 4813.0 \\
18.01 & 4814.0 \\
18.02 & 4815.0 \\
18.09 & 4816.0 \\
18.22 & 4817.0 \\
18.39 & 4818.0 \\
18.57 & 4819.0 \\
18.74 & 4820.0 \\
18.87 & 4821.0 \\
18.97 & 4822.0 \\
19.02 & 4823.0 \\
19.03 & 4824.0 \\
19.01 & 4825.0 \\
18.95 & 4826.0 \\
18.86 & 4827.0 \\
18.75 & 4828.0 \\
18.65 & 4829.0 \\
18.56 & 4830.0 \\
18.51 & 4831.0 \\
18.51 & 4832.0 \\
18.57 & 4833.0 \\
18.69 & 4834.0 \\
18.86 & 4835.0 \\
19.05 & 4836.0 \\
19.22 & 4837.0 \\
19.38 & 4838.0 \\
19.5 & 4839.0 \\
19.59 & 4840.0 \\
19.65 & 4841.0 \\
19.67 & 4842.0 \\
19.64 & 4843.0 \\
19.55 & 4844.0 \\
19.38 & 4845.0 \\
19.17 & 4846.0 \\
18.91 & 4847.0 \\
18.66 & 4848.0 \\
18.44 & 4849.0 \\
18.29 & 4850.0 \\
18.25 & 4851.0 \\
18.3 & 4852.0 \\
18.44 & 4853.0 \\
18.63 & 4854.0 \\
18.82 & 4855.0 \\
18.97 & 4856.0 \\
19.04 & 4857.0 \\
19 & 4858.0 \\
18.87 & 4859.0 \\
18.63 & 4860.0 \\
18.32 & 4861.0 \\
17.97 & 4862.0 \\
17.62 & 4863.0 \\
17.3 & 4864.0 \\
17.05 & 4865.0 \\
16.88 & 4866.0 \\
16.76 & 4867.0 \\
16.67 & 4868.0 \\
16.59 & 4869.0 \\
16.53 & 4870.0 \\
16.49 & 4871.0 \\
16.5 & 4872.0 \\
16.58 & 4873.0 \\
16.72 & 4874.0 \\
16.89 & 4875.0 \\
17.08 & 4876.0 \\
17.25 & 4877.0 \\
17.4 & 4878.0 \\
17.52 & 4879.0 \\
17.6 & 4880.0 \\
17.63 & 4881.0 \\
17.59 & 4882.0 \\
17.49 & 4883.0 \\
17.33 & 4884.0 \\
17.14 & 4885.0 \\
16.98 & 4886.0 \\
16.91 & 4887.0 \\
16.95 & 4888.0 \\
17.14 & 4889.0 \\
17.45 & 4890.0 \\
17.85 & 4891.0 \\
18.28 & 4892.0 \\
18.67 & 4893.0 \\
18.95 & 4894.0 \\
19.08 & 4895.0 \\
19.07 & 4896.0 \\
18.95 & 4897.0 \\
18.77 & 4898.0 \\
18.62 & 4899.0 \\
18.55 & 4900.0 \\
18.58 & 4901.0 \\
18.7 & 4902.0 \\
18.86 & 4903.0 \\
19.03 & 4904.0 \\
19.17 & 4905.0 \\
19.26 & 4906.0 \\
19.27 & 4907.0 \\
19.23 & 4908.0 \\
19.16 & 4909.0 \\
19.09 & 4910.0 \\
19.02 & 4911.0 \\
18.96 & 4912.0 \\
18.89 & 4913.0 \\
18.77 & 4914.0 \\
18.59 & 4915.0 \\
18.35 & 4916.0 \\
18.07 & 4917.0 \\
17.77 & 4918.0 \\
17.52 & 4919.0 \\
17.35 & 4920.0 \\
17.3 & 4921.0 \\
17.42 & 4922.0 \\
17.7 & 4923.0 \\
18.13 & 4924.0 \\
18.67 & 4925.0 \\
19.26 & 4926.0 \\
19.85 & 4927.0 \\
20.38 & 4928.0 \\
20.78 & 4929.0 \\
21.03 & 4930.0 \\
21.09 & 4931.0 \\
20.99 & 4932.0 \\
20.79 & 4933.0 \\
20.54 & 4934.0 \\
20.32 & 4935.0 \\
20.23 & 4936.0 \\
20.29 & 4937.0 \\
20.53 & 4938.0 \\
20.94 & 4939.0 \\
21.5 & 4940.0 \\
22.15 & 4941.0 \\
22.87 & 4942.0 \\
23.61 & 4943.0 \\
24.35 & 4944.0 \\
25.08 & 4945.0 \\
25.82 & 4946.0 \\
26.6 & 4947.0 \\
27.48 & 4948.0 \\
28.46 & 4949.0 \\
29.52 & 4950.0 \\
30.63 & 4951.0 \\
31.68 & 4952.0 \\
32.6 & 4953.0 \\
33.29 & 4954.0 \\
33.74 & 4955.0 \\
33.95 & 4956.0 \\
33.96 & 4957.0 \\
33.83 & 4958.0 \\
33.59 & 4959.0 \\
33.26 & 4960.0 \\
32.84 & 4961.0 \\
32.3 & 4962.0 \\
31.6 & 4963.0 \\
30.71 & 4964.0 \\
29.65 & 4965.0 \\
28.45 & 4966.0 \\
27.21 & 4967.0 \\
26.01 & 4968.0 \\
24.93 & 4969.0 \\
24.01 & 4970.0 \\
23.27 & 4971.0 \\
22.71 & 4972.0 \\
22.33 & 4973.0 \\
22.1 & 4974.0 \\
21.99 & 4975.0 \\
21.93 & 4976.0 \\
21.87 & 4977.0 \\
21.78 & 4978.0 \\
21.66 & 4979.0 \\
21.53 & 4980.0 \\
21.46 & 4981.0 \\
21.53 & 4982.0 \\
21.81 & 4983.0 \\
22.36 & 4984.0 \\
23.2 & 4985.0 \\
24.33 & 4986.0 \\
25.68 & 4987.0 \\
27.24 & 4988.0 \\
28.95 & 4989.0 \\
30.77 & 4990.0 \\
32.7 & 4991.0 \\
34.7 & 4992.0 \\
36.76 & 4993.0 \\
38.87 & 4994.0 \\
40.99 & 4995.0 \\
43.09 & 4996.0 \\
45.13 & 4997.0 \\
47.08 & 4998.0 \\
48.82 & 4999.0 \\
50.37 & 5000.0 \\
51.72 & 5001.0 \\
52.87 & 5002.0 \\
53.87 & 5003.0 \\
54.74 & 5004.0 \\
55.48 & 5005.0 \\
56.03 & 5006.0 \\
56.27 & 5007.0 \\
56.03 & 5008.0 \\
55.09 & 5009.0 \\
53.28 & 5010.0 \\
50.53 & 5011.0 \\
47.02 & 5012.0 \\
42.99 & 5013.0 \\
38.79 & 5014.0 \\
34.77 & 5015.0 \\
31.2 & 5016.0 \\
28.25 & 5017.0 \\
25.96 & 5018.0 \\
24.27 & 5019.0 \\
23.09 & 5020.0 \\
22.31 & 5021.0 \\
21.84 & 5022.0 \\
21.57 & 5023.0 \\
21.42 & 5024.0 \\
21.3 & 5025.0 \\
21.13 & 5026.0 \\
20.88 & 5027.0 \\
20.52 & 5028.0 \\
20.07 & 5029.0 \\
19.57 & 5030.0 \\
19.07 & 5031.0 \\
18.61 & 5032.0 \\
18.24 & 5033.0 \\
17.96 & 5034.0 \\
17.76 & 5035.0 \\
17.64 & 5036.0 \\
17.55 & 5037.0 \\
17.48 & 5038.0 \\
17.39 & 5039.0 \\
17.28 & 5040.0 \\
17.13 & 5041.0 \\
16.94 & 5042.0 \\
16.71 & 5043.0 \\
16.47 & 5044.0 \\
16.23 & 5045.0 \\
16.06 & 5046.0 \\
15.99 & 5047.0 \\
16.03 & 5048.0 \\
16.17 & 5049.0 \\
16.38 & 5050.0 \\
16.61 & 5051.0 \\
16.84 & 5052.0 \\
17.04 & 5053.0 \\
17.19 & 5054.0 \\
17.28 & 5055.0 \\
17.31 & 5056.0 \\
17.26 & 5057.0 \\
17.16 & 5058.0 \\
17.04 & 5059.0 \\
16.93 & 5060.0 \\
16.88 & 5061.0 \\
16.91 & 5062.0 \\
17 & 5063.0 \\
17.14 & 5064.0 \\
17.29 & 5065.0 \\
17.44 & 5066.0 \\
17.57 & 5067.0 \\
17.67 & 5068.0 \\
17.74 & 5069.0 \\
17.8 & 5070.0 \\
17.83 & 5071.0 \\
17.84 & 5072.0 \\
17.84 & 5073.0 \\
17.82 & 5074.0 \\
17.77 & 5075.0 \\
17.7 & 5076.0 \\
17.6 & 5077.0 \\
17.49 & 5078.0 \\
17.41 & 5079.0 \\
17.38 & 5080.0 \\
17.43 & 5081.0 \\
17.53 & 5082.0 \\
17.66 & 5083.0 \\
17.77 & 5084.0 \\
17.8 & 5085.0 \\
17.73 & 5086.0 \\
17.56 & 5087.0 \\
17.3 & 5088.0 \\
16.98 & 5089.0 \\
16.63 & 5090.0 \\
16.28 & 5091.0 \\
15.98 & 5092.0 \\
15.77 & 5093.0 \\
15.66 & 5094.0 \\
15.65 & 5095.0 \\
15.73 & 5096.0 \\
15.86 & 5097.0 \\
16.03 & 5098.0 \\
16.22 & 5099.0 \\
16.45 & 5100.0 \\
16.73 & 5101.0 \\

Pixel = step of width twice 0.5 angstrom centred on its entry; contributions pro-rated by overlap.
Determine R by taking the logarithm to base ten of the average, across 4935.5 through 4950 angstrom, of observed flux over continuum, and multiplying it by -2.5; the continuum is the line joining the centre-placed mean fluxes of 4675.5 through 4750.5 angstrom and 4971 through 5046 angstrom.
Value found 0.153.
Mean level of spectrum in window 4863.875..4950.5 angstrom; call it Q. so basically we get 19.3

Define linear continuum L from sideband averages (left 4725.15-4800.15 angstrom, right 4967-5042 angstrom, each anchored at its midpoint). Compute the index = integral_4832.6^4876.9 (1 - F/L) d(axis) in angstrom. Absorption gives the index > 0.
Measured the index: 8.91 angstrom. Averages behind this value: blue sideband 18.2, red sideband 30.4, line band 18.2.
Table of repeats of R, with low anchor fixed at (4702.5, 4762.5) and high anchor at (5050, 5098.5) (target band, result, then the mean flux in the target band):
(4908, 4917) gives -0.076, 18.8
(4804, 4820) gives -0.013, 18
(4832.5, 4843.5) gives -0.088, 19.3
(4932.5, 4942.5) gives -0.200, 21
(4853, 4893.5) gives 0.007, 17.5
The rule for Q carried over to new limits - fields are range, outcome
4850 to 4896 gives 17.7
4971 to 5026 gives 34.3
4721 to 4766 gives 18.1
